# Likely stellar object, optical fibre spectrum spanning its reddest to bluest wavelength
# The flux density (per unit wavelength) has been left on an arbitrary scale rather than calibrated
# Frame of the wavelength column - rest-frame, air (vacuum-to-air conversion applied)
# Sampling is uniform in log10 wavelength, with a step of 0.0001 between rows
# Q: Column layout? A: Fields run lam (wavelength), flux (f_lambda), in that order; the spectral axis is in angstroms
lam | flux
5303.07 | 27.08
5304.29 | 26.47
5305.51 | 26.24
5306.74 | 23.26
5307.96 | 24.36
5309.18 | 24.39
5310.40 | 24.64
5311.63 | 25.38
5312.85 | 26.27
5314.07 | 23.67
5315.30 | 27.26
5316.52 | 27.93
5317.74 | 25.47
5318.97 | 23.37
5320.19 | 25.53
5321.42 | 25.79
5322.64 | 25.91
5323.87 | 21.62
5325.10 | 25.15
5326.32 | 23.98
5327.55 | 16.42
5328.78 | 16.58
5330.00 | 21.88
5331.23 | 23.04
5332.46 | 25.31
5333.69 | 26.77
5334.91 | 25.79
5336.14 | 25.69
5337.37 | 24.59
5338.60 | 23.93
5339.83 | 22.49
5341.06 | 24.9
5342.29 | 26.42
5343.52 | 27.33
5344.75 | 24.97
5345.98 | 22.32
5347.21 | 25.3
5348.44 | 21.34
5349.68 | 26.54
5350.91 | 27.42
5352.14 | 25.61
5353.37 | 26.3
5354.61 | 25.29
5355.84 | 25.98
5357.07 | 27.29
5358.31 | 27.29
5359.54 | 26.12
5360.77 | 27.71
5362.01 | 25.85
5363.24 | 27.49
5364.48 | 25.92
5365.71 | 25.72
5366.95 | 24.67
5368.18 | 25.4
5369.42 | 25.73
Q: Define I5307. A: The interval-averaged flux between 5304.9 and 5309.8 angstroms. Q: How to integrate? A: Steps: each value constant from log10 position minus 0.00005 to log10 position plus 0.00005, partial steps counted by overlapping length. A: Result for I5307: 24.6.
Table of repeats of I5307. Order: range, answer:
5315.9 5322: 25.6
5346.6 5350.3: 24.4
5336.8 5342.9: 24.5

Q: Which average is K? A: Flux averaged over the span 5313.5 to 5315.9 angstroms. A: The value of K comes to 25.4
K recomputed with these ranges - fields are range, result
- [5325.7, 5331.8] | 20.4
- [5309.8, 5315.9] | 25.4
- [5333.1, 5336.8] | 26.1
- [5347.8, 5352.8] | 25.2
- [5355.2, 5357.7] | 26.6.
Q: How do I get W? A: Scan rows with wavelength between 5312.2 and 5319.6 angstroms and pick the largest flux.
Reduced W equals 27.93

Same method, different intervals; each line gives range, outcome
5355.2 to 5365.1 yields 27.71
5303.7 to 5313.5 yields 26.47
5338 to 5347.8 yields 27.33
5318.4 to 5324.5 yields 25.91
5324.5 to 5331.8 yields 25.15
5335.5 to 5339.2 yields 25.69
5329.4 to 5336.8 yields 26.77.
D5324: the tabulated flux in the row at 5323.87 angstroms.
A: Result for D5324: 21.62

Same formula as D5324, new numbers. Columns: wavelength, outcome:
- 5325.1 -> 25.15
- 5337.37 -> 24.59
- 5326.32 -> 23.98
